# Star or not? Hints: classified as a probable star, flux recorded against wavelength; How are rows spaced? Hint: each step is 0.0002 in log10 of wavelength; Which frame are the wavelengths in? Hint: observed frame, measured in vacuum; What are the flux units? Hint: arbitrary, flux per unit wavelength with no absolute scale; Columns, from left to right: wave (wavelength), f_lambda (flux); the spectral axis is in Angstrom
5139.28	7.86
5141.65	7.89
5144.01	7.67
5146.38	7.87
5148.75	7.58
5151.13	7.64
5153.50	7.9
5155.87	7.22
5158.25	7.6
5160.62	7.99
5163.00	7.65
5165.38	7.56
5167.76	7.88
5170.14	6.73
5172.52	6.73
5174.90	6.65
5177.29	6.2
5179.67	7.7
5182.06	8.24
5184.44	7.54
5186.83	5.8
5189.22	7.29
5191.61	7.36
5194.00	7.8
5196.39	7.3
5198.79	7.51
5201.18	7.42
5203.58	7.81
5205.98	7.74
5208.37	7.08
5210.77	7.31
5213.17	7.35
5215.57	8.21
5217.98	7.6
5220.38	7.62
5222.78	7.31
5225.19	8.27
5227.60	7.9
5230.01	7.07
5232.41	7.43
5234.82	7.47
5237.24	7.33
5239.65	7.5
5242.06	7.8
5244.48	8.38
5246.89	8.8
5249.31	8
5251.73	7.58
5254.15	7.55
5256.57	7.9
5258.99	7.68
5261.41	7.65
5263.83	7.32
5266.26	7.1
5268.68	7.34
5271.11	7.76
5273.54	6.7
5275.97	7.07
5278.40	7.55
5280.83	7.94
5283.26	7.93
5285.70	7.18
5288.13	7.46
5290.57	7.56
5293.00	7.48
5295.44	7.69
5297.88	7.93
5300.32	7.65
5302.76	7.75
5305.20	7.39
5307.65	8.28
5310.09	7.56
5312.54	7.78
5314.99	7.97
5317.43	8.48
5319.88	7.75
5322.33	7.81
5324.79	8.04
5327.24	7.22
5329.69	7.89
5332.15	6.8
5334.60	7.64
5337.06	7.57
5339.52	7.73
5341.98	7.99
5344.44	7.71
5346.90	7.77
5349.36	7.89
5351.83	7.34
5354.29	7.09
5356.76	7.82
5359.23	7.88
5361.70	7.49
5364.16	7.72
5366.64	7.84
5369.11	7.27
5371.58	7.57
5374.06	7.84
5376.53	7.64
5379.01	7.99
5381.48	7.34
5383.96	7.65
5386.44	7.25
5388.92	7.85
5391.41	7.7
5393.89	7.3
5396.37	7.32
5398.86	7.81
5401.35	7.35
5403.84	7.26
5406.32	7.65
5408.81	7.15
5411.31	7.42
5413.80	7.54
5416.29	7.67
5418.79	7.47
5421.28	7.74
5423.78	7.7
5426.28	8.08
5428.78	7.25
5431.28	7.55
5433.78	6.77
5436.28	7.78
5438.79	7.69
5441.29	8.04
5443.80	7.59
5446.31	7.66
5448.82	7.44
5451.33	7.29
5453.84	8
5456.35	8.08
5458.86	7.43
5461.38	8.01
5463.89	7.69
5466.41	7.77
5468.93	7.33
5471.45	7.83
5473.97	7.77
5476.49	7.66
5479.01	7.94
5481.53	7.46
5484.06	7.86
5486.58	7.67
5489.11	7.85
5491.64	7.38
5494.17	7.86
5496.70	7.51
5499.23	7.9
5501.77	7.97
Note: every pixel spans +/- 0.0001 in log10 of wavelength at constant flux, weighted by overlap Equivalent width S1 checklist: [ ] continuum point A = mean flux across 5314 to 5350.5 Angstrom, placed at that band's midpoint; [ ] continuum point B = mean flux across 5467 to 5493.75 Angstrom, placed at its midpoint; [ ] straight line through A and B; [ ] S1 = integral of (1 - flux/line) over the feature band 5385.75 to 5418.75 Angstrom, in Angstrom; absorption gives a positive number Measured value 1.0 Angstrom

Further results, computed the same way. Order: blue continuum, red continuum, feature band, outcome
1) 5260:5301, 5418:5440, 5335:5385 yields -0.9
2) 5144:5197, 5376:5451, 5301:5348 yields -1.6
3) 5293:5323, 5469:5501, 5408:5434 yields 0.8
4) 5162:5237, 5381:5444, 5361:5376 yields -0.2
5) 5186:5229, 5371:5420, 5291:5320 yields -1.1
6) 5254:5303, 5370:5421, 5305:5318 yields -0.7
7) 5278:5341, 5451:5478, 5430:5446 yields 0.3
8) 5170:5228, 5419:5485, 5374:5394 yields -0.1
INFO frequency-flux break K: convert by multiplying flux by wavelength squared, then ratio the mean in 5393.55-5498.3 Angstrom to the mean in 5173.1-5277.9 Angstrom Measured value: 1.10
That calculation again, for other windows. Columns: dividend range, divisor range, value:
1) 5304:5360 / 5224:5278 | 1.04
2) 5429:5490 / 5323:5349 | 1.05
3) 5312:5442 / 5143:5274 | 1.08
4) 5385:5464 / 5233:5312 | 1.05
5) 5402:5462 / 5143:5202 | 1.13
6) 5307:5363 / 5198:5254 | 1.05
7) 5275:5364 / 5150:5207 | 1.10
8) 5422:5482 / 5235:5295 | 1.08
